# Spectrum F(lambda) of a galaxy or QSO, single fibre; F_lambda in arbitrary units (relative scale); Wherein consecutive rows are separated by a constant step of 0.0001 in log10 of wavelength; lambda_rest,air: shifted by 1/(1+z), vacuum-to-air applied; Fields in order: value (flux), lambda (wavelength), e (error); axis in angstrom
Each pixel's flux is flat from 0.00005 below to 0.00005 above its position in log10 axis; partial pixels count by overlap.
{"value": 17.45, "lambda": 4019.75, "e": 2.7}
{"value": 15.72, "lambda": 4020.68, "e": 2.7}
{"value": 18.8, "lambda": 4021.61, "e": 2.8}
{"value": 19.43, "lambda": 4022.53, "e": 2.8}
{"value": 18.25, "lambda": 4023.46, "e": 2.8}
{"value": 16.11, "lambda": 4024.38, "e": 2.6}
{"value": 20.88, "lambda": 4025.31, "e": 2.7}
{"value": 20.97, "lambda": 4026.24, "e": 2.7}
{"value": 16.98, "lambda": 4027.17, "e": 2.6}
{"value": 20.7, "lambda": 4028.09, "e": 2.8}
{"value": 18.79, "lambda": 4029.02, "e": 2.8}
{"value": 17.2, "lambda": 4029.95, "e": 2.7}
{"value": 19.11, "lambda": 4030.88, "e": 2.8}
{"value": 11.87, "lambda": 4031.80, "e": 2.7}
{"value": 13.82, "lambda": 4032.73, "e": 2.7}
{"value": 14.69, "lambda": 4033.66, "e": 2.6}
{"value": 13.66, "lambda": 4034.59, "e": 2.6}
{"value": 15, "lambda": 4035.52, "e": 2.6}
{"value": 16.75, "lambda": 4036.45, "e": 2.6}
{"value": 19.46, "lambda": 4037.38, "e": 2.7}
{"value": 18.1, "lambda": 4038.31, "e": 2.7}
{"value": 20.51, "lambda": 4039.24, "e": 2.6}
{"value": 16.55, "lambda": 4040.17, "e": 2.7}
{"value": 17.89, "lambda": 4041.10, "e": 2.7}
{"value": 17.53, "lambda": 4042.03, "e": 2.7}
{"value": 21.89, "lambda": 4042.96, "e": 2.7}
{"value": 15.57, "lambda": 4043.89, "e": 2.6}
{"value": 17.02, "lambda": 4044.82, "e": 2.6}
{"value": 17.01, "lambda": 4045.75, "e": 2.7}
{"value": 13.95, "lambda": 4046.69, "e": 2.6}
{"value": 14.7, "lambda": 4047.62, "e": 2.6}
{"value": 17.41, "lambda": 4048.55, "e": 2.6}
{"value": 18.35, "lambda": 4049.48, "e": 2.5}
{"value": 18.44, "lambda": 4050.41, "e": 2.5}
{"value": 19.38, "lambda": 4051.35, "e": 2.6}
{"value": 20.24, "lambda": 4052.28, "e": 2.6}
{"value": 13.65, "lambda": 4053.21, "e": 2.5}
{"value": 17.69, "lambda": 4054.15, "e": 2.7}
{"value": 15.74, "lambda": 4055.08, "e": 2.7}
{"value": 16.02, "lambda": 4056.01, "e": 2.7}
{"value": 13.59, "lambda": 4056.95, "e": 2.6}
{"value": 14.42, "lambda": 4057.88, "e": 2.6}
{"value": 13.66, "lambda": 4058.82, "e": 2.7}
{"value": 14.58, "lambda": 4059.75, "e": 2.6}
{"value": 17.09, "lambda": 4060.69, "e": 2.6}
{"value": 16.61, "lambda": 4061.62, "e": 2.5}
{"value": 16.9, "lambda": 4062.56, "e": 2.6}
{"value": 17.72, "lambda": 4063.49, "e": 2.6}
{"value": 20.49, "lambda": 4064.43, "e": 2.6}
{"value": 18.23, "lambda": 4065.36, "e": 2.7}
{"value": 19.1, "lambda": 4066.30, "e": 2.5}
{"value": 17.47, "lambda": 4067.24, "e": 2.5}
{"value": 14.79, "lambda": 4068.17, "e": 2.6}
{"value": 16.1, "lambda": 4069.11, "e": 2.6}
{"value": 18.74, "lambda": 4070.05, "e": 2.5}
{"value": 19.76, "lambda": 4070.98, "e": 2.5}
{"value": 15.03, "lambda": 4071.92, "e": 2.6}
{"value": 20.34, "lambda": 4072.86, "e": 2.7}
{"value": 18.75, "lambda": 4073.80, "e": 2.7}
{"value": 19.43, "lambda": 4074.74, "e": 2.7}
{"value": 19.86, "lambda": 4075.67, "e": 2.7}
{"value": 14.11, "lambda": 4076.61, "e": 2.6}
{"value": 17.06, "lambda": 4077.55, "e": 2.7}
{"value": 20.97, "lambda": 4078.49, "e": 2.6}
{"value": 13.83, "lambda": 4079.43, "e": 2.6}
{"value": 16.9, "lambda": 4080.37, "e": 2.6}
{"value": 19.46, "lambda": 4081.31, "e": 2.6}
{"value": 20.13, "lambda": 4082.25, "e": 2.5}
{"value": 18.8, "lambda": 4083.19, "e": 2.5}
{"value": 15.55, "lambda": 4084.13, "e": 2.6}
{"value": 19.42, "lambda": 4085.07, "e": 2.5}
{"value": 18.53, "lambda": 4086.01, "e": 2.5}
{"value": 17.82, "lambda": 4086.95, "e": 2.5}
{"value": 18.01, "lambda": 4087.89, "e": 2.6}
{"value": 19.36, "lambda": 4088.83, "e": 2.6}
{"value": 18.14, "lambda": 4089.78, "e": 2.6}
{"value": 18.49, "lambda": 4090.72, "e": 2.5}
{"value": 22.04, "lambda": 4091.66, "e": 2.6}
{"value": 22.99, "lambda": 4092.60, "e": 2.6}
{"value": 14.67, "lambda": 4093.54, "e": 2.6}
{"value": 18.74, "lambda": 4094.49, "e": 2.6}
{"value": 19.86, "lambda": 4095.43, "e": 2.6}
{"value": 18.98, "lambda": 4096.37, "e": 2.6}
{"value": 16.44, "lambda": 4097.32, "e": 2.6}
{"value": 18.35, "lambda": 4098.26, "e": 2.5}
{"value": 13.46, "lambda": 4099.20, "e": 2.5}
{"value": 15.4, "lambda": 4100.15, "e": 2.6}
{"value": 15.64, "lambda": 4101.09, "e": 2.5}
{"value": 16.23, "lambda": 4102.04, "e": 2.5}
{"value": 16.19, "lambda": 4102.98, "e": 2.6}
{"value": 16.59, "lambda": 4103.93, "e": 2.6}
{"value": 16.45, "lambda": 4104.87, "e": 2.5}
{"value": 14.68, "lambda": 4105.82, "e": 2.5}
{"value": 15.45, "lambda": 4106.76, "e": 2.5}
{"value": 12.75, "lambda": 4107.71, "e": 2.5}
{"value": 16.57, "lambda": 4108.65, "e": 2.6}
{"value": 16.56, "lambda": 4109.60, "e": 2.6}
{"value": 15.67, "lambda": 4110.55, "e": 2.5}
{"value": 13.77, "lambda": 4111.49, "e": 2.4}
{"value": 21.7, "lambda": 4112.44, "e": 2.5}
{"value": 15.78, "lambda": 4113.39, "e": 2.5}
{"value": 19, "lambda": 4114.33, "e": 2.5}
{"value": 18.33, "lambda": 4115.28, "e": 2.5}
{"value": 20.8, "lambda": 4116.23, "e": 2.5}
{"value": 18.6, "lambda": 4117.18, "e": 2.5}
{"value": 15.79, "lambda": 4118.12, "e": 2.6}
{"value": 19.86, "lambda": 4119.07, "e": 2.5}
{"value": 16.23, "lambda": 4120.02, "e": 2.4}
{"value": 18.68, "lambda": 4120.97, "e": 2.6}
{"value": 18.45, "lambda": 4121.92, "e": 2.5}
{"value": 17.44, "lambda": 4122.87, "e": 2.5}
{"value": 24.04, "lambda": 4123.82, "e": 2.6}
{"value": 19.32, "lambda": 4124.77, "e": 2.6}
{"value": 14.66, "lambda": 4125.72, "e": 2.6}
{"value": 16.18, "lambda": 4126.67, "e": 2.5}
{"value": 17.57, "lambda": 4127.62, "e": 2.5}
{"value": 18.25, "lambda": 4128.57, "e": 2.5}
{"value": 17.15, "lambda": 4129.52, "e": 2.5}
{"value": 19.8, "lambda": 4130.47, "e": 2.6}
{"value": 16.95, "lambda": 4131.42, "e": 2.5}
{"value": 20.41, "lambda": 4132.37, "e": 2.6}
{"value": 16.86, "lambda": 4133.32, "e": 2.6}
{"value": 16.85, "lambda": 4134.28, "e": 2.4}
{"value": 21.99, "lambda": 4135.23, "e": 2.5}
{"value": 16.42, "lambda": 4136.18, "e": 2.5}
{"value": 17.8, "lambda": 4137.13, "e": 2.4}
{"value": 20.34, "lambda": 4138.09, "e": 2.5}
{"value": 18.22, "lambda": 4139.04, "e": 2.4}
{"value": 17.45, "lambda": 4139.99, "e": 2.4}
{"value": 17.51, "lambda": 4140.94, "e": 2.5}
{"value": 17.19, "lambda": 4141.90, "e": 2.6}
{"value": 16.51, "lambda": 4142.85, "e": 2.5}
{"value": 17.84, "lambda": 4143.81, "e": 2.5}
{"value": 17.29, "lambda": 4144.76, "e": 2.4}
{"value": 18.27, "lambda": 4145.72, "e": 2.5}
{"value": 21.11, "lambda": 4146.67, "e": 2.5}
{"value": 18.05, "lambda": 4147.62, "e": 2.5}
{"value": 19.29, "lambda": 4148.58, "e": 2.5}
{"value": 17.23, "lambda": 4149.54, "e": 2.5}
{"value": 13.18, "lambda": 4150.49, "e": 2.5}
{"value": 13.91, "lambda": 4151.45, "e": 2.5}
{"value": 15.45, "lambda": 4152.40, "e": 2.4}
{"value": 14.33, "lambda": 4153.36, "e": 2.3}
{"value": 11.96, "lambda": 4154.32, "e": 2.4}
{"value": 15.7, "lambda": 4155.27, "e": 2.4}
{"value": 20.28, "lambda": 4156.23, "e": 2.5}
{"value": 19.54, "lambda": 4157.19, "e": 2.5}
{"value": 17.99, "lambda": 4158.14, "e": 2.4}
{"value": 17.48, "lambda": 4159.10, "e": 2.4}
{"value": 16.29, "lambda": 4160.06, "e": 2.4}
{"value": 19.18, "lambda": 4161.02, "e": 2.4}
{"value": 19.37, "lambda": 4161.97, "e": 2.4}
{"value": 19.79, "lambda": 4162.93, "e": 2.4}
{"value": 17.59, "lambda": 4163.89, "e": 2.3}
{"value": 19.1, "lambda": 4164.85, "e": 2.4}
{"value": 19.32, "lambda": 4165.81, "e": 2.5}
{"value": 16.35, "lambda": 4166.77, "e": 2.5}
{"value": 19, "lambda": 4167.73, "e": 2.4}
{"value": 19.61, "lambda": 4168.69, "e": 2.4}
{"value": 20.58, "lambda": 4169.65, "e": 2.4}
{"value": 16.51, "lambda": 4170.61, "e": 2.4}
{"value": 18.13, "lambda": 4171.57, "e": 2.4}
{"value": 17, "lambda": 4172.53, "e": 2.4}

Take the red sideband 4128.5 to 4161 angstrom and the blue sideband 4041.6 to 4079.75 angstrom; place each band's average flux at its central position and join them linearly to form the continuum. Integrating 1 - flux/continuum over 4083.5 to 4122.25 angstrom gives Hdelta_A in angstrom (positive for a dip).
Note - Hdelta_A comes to -0.3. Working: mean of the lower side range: 17.2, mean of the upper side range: 17.5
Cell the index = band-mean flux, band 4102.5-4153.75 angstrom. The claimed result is 17.5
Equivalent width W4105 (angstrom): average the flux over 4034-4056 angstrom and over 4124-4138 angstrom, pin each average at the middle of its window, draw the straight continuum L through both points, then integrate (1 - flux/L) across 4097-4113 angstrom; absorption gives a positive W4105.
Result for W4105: 1.6 angstrom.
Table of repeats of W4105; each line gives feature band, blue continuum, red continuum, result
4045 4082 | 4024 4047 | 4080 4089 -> 1.64 angstrom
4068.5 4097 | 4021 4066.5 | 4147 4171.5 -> -1.77 angstrom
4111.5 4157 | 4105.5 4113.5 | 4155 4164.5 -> -1.80 angstrom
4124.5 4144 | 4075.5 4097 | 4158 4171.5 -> 0.59 angstrom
